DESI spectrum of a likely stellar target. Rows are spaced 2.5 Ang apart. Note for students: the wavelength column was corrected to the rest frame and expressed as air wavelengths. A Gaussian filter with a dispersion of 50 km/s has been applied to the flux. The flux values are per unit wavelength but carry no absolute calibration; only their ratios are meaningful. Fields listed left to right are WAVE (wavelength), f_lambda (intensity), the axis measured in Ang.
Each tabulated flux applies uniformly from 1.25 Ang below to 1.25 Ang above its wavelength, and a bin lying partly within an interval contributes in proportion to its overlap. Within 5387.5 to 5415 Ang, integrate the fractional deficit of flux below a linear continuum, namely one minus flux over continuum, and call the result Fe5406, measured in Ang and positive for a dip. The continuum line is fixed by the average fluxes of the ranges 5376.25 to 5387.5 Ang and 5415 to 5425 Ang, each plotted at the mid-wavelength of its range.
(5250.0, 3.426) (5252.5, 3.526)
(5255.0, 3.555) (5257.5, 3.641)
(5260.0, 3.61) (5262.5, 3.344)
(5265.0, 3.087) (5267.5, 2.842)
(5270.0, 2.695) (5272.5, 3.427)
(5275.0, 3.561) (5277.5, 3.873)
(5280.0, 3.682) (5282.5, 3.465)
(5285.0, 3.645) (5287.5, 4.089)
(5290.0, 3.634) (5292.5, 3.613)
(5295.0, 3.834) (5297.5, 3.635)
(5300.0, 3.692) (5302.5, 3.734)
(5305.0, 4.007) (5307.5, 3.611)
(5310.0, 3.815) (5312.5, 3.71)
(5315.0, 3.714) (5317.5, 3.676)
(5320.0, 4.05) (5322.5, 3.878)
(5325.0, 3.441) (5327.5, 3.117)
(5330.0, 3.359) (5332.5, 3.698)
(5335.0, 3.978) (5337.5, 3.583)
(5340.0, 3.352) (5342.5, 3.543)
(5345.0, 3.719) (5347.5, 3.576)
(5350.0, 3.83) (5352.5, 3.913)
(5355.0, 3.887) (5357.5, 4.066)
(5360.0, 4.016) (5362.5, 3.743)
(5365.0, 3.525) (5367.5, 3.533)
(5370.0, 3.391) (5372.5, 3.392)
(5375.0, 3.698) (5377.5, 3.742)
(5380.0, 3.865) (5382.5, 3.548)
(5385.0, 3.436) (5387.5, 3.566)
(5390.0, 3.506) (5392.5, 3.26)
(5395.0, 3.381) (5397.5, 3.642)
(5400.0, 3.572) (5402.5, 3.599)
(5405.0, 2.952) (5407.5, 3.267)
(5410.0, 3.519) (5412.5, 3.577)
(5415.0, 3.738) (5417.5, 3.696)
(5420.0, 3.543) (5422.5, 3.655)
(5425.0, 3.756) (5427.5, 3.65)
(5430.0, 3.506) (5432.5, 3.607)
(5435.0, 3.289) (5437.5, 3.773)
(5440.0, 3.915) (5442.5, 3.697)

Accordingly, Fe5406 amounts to 1.5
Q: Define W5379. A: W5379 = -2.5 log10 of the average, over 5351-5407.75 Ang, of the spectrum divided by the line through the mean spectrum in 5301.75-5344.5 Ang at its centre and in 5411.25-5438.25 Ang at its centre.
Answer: 0.01 mag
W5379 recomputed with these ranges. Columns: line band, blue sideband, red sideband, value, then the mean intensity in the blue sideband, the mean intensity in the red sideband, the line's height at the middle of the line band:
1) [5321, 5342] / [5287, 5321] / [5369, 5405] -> 0.04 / 3.76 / 3.52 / 3.68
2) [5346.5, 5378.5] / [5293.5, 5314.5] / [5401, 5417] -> -0.04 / 3.75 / 3.46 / 3.59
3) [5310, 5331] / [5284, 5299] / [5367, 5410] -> 0.01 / 3.74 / 3.49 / 3.67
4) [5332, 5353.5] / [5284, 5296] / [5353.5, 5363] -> 0.06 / 3.76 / 3.94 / 3.9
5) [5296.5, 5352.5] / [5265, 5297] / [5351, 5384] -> -0.02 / 3.52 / 3.72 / 3.62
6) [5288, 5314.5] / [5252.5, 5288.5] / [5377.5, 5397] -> -0.08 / 3.46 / 3.53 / 3.48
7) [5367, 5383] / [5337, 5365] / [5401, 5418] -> 0.01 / 3.74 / 3.47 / 3.63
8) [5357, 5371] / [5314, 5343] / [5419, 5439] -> -0.03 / 3.62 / 3.6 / 3.61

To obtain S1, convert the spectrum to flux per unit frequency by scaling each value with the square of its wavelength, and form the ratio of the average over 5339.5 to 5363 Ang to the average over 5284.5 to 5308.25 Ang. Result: 1.03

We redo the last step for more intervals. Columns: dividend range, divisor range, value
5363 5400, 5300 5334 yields 0.99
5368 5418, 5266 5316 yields 1.01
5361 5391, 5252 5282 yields 1.10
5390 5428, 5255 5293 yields 1.06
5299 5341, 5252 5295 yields 1.07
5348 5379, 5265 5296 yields 1.09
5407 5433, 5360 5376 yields 1.03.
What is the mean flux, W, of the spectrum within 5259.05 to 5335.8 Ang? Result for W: 3.6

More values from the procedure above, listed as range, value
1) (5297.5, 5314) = 3.75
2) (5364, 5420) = 3.52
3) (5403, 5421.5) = 3.48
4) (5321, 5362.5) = 3.69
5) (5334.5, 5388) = 3.67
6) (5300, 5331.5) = 3.68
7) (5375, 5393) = 3.58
